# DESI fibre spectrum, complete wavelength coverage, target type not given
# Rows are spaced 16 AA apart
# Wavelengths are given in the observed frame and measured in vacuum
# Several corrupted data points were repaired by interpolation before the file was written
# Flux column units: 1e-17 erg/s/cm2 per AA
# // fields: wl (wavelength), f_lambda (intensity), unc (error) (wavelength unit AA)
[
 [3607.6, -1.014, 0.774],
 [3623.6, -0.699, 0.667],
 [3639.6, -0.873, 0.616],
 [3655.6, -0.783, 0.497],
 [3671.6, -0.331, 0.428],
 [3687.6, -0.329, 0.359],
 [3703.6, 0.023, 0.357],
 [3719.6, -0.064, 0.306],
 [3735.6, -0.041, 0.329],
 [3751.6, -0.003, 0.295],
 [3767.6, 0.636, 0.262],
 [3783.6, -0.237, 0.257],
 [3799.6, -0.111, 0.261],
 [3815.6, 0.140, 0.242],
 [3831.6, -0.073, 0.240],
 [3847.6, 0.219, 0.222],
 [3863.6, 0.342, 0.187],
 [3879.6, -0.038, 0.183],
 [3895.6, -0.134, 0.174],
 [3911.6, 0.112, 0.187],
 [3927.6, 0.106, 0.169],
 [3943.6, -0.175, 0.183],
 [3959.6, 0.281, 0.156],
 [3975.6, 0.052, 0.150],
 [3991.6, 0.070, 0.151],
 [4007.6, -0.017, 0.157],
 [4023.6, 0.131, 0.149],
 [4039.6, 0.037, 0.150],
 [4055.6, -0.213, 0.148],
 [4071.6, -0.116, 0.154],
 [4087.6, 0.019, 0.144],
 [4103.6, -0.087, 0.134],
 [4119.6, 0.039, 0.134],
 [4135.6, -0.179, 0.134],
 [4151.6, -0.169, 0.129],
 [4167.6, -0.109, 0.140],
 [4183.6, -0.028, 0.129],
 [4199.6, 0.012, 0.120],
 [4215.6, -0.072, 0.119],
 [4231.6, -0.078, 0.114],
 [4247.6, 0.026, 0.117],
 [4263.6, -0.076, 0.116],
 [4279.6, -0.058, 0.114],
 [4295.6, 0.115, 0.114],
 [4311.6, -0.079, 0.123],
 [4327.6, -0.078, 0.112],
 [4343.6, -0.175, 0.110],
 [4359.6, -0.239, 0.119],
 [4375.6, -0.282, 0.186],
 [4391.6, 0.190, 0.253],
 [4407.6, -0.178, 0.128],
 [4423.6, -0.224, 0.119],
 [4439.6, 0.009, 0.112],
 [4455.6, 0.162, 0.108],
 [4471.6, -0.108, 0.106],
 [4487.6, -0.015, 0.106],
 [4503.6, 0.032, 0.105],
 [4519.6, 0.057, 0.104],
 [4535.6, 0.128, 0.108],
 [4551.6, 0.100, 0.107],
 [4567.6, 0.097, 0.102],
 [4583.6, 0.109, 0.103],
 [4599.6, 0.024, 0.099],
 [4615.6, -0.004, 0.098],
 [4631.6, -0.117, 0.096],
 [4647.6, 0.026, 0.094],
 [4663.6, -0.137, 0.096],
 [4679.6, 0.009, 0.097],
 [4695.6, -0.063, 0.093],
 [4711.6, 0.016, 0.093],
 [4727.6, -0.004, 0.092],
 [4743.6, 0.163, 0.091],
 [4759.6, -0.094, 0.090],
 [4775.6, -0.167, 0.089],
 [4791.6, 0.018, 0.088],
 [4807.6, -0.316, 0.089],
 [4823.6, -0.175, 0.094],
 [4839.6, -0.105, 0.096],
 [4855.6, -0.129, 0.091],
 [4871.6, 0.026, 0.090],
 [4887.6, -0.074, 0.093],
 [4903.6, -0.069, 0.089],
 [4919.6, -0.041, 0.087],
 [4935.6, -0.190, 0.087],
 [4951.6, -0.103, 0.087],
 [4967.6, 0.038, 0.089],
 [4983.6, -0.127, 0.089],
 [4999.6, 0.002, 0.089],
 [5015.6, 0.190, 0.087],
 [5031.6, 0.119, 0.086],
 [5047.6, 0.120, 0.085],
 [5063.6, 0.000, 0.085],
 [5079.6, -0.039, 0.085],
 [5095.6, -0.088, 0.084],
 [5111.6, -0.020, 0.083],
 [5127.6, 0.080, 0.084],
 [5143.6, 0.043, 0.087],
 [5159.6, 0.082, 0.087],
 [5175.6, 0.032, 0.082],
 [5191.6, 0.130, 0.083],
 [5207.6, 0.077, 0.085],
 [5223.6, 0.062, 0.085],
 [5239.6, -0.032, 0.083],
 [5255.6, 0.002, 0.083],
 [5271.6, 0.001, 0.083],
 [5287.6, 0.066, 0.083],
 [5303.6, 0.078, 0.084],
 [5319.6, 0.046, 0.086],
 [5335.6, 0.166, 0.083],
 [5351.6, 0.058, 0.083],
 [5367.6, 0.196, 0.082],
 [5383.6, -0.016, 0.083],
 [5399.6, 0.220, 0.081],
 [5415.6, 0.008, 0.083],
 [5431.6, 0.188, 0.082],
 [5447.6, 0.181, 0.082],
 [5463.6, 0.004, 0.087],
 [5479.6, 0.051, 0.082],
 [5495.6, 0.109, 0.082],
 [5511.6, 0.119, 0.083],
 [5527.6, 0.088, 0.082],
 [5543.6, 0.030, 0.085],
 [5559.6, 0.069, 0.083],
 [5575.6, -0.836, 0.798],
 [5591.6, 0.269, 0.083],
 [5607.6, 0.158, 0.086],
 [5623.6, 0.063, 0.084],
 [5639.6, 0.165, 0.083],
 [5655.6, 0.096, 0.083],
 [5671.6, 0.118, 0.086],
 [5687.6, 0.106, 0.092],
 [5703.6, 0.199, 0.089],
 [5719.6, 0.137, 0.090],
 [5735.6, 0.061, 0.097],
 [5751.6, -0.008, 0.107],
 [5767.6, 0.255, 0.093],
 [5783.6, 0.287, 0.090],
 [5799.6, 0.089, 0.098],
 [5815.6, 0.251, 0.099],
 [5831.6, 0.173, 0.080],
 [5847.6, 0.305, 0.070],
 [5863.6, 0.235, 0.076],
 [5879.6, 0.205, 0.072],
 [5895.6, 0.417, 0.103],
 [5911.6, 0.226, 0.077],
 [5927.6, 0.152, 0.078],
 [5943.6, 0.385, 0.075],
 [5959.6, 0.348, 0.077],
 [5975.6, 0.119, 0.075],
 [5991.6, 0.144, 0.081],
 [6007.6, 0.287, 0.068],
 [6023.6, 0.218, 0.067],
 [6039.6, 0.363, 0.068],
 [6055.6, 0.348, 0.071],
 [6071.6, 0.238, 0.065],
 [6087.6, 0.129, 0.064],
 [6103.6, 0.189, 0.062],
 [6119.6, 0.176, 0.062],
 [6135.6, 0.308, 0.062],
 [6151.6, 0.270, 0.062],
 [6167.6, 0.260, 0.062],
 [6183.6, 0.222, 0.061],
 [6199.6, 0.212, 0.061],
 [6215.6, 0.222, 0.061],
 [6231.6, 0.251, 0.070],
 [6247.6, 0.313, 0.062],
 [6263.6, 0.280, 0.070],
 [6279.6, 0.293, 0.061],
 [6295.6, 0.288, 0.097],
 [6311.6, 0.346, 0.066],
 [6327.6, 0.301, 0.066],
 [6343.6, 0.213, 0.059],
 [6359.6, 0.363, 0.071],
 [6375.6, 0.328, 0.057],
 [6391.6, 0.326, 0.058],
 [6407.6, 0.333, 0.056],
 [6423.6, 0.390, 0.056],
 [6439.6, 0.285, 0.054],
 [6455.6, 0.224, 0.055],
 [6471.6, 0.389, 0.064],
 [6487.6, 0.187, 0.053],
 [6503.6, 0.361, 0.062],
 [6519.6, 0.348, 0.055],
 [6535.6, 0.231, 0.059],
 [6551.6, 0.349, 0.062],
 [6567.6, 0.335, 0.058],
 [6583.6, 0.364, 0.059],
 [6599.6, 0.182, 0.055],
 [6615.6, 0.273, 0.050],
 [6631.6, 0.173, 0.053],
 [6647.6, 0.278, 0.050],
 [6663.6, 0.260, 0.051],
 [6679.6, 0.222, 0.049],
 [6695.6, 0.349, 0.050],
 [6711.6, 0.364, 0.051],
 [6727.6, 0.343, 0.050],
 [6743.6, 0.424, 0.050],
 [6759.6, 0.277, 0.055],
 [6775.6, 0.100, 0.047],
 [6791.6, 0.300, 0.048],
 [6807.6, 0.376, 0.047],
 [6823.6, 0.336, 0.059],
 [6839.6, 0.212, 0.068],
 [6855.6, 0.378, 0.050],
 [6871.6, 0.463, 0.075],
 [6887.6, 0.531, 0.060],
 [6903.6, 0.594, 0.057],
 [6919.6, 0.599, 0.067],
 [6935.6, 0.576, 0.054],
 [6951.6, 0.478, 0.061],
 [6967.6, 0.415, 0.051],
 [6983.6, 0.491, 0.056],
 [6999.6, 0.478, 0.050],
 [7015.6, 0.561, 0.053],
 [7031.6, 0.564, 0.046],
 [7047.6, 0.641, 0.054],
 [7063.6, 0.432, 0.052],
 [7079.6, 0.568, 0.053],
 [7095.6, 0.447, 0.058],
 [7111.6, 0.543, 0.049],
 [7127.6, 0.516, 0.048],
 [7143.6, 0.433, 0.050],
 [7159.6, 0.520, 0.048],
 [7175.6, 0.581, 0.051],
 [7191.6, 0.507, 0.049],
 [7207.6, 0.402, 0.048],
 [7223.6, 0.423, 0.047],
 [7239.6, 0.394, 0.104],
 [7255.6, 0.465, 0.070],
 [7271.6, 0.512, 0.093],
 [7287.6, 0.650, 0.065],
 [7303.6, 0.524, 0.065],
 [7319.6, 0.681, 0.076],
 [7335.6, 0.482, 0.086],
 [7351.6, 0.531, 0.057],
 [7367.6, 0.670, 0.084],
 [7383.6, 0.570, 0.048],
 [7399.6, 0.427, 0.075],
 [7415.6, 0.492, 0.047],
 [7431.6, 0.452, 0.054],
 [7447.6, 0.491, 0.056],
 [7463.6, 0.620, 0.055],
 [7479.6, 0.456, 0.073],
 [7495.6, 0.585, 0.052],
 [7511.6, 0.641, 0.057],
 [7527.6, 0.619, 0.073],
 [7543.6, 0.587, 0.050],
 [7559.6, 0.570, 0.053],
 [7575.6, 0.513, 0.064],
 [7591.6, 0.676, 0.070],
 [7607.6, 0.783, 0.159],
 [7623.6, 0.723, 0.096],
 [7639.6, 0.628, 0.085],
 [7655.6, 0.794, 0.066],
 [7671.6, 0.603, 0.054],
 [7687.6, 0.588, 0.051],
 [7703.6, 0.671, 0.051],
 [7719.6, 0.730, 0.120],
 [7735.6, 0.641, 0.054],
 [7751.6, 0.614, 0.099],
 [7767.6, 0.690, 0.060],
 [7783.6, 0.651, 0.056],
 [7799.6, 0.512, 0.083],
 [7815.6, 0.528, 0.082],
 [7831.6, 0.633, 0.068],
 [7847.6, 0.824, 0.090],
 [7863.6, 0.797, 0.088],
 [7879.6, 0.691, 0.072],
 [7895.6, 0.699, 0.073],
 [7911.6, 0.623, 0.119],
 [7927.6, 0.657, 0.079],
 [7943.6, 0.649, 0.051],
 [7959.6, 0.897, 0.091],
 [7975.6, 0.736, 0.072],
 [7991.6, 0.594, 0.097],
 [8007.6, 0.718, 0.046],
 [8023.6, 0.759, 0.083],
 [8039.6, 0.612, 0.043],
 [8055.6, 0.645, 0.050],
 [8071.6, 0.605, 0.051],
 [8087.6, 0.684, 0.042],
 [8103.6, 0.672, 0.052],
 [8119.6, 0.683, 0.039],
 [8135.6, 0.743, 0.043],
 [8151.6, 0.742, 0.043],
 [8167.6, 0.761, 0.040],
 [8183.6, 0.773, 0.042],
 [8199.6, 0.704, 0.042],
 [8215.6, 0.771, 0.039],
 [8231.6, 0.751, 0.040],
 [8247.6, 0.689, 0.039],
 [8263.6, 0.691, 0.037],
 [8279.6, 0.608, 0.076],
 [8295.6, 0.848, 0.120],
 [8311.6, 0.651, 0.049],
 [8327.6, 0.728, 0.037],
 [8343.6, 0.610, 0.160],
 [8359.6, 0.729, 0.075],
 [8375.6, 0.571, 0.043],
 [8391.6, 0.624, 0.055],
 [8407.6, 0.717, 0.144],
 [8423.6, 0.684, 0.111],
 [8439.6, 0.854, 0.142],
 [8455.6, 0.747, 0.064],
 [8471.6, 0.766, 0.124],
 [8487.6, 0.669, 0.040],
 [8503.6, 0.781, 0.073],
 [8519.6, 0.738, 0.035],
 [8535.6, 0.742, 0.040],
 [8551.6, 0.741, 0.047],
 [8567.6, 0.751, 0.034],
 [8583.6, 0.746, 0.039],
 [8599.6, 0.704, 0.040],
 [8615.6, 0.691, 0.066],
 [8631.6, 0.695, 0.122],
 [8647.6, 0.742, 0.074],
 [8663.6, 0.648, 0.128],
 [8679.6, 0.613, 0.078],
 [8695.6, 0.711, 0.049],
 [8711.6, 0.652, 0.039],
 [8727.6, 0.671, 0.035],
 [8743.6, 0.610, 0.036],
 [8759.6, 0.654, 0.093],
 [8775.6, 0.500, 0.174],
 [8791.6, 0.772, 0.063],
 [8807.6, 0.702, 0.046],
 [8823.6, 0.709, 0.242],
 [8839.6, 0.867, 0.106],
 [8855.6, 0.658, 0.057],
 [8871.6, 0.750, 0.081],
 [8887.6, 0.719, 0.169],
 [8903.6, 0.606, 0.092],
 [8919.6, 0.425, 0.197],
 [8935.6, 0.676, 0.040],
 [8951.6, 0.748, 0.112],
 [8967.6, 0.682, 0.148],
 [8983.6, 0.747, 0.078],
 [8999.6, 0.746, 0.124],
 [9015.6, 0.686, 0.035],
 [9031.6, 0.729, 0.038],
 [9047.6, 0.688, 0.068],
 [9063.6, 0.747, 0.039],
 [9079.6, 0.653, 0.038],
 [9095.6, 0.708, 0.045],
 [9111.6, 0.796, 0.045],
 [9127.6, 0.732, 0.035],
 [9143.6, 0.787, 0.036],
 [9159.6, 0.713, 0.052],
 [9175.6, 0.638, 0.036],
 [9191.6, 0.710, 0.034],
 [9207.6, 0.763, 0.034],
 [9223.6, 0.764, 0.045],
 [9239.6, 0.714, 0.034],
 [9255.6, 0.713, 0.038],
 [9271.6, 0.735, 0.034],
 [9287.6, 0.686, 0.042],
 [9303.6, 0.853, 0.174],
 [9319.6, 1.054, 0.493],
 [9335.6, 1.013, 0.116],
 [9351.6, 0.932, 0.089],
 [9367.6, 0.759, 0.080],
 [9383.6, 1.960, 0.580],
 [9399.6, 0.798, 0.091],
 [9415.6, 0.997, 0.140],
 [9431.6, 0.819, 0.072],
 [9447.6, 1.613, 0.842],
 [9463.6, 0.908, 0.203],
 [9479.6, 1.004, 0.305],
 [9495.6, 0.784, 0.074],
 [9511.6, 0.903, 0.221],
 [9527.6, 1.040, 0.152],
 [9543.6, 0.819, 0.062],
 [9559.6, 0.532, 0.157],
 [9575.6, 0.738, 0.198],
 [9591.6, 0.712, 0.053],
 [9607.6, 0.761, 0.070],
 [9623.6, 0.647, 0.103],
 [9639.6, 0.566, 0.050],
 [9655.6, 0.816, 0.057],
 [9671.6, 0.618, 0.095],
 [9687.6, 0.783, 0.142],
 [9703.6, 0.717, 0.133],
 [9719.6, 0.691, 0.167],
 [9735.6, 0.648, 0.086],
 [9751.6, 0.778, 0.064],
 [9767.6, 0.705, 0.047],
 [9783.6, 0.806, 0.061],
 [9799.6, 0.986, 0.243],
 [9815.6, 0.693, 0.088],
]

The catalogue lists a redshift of 0.722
